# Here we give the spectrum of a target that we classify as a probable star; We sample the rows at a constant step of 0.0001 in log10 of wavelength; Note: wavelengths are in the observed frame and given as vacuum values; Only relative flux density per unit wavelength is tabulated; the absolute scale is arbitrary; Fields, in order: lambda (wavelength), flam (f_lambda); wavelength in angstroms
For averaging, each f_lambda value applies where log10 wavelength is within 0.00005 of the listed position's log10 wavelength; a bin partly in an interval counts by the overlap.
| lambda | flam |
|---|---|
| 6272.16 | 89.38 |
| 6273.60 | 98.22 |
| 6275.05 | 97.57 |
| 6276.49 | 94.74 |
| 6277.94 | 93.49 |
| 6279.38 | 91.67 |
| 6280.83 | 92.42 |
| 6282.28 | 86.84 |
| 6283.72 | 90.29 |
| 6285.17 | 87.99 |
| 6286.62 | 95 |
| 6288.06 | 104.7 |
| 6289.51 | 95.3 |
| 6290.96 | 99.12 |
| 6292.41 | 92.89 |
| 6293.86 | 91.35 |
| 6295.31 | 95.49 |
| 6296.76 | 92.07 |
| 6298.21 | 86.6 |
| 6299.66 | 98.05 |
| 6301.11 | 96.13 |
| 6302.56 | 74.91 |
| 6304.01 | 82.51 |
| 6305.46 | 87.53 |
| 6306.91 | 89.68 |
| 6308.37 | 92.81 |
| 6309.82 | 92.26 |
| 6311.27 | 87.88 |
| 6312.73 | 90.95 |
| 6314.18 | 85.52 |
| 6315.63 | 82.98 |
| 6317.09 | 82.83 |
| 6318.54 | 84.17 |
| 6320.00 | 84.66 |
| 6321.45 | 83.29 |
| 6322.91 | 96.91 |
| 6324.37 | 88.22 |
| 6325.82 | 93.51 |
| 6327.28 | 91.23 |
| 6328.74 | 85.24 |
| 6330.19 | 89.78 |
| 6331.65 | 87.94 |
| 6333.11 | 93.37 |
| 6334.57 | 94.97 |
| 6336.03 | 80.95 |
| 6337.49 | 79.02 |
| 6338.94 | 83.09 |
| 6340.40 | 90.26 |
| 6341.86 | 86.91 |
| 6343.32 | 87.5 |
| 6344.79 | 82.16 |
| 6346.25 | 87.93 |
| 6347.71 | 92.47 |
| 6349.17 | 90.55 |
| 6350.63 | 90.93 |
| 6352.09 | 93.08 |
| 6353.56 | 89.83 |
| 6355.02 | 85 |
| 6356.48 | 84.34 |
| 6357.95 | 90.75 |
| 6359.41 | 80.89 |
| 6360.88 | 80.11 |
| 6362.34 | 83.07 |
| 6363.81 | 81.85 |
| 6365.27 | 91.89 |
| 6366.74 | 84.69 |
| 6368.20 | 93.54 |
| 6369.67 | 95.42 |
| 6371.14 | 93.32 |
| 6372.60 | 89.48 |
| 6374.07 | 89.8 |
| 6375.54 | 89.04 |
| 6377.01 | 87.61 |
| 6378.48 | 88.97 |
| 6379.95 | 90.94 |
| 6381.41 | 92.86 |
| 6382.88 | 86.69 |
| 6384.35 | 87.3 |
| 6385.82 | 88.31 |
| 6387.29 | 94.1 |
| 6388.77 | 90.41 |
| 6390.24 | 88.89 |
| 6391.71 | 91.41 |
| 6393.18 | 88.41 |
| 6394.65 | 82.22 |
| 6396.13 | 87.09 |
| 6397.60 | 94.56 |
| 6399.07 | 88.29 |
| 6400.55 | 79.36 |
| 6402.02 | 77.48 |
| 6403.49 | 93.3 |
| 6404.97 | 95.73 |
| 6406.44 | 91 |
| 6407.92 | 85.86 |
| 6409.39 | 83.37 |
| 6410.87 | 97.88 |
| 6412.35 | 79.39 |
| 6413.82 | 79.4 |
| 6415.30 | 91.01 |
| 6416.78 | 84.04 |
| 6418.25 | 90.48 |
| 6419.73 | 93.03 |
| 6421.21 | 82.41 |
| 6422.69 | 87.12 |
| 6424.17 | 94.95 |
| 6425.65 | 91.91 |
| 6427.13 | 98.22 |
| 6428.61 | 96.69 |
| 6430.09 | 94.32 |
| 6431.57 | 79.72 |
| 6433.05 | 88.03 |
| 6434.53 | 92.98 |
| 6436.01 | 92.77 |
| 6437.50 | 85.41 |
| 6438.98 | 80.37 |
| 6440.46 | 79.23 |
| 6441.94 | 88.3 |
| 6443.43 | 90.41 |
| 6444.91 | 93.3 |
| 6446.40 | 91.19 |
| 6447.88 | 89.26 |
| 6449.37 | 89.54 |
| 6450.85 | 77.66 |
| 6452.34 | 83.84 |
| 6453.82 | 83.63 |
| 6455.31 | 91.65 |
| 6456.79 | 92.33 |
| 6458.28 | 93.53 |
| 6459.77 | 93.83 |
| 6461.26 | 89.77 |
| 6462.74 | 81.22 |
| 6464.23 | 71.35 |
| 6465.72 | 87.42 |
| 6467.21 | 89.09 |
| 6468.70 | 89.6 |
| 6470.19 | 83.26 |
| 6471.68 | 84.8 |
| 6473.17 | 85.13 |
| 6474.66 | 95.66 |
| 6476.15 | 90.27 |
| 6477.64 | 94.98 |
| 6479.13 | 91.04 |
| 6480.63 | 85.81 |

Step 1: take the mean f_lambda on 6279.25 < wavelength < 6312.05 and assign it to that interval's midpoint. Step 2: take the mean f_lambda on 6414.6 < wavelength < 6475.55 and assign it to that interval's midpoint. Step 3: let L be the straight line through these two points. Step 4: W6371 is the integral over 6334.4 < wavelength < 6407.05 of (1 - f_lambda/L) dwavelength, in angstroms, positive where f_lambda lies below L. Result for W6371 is 1.4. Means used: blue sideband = 91.4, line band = 88.1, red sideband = 88.3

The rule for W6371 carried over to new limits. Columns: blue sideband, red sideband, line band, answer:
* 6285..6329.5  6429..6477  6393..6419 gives 0.36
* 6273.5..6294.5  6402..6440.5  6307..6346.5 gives 2.00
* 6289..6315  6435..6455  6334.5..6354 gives 0.40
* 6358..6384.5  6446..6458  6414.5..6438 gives -0.65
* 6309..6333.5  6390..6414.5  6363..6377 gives -0.33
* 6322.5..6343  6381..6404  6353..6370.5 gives 0.30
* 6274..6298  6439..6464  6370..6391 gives 0.05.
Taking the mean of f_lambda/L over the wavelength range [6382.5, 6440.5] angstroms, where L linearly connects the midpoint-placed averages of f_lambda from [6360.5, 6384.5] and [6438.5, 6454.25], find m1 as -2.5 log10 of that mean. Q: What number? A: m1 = -0.012 mag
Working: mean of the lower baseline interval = 88.8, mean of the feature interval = 88.4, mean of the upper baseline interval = 86.2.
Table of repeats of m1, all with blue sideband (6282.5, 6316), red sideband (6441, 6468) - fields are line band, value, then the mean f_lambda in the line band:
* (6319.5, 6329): 0.014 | 89.3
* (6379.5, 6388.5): -0.011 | 90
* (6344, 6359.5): 0.019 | 88.3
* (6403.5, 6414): 0.003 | 88.3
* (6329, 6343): 0.035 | 87.4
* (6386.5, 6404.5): 0.010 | 88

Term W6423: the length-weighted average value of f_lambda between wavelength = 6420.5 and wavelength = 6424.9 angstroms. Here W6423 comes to 88.1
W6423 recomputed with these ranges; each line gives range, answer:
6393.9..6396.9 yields 84.7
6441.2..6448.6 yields 90.5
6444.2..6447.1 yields 92.1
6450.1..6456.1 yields 84.4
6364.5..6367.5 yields 88.5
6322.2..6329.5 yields 91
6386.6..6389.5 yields 91.9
